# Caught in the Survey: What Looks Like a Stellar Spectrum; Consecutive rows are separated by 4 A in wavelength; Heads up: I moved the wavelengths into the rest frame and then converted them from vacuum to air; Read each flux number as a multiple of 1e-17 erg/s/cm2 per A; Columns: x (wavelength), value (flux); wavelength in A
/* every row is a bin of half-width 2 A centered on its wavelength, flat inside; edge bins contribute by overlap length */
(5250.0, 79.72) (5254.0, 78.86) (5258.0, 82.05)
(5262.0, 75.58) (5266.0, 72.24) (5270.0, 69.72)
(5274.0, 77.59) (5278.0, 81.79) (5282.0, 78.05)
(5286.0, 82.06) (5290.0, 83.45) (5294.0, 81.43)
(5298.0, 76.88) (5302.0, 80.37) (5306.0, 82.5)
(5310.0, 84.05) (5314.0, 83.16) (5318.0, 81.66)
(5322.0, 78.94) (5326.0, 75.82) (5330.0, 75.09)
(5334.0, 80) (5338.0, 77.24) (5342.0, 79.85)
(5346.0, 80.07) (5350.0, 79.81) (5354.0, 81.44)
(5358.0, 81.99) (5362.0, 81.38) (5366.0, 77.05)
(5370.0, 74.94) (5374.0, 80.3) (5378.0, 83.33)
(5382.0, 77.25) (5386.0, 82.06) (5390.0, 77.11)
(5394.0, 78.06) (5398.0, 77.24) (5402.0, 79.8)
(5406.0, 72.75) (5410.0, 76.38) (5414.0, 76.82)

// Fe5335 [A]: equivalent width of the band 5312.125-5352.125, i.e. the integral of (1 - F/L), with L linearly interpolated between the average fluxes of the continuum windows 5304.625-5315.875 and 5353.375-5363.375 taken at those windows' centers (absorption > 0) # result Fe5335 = 1.6 A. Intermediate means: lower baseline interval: 83.3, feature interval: 79.2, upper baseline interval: 81.6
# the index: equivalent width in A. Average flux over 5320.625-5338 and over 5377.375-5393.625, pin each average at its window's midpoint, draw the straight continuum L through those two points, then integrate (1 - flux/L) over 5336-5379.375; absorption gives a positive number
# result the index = -0.71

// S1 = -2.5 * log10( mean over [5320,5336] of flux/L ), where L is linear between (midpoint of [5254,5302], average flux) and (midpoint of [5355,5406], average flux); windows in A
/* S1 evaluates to 0.02 mag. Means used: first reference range 78.4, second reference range 79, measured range 77.5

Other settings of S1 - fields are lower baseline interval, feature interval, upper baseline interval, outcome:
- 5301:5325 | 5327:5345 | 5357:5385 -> 0.037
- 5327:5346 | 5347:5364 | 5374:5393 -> -0.031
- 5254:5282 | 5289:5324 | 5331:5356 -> -0.043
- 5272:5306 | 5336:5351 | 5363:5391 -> 0.004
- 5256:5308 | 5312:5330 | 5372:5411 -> -0.010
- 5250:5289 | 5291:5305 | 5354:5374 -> -0.025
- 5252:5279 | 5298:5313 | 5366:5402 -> -0.058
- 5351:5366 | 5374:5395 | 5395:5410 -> -0.018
